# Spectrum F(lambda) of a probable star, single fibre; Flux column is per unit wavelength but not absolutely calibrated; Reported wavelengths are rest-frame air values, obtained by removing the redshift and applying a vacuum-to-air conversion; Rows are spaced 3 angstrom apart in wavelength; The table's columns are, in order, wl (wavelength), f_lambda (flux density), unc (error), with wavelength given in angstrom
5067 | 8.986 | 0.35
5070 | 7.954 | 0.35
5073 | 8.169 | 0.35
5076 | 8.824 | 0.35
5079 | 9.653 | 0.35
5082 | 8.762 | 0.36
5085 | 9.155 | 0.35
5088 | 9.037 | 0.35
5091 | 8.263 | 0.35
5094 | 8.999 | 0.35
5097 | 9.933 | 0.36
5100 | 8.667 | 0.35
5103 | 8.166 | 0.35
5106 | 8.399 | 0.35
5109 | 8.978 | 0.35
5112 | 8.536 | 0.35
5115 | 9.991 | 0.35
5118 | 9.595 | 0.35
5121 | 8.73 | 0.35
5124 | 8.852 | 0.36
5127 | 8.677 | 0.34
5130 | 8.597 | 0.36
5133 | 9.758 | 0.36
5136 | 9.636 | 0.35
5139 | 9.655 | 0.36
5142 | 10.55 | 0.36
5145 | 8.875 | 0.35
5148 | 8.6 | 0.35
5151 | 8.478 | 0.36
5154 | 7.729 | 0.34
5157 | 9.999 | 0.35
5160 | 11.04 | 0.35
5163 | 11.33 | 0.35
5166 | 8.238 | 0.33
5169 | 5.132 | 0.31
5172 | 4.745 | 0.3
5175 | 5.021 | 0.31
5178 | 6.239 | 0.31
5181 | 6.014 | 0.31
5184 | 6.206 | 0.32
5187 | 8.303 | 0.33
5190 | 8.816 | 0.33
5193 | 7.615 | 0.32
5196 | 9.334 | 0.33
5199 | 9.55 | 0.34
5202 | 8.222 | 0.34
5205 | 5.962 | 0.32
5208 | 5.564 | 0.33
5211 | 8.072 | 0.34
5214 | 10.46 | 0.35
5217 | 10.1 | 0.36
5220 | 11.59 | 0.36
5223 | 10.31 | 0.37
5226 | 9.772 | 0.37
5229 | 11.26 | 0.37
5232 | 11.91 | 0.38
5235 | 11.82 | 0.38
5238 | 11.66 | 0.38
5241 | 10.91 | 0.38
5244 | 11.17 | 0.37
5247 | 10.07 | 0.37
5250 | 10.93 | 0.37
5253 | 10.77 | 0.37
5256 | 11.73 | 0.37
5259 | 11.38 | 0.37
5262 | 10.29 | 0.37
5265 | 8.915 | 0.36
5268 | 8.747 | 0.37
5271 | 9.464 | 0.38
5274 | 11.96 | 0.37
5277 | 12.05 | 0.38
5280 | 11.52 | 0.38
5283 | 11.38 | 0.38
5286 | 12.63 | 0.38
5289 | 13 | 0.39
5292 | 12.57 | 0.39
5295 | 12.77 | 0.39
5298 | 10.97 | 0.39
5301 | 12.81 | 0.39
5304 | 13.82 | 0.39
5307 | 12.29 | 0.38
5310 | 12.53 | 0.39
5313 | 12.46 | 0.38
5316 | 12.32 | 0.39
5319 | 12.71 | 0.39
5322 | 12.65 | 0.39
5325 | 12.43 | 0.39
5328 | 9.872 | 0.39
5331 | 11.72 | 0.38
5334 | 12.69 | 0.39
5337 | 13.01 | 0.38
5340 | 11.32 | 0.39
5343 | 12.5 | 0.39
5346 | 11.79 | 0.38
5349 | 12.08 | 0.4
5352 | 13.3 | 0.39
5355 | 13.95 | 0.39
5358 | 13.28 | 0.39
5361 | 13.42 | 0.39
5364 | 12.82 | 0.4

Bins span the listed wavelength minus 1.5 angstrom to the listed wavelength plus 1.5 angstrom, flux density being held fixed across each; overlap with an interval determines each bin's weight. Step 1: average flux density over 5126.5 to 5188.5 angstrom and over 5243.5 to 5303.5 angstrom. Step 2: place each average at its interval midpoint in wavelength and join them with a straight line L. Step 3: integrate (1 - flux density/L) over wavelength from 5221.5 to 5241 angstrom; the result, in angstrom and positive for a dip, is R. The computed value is -1.8 angstrom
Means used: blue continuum 8.22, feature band 11.1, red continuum 11.3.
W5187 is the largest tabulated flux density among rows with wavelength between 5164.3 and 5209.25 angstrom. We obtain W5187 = 9.55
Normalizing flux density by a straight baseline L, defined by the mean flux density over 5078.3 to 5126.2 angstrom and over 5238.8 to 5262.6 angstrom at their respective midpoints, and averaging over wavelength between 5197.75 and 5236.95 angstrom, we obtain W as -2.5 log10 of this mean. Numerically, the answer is 0.10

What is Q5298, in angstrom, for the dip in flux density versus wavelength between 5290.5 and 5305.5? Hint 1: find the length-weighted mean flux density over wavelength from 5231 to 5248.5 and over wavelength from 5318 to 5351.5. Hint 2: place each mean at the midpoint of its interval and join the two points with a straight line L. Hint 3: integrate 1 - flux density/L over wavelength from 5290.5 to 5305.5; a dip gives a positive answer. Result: -1.0 angstrom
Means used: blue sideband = 11.2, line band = 12.6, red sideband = 12.1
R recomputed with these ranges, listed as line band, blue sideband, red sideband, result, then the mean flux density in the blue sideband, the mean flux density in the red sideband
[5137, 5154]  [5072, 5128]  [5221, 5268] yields 0.71 angstrom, 8.92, 10.8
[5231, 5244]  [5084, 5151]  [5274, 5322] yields -0.29 angstrom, 9.06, 12.4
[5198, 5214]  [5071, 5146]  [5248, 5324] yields 4.29 angstrom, 9.05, 11.7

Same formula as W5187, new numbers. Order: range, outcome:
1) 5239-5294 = 13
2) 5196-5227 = 11.59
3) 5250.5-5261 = 11.73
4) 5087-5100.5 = 9.933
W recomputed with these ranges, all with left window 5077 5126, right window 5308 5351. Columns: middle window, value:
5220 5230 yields 0.01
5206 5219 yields 0.23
